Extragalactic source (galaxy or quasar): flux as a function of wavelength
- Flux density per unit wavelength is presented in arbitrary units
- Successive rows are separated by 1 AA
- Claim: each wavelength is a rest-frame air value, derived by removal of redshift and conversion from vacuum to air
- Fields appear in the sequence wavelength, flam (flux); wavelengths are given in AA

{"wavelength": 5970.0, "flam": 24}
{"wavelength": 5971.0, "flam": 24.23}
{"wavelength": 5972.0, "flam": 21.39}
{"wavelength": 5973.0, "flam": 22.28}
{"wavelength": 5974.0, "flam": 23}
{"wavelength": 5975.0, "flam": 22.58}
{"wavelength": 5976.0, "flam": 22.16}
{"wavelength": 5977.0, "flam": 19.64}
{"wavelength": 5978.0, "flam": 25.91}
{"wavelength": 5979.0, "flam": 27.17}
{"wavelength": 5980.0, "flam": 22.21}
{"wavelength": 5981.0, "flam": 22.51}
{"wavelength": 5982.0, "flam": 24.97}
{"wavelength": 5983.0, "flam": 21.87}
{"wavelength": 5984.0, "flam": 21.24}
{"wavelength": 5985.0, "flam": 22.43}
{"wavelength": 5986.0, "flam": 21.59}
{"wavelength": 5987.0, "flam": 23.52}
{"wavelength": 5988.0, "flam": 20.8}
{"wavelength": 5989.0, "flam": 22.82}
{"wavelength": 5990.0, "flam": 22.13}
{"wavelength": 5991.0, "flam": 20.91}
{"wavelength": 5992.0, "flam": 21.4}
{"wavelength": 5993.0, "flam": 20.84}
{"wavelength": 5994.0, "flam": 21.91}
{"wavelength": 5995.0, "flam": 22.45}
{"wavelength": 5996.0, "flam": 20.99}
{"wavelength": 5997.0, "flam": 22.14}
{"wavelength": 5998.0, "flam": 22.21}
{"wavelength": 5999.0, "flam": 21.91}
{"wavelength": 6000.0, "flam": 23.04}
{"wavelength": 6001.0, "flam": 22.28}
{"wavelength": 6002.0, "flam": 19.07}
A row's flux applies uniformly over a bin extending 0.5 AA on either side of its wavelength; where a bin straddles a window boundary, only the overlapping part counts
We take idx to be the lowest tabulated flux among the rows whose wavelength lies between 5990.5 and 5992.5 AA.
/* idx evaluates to 20.91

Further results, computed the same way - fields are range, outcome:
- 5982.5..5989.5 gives 20.8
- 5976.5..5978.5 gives 19.64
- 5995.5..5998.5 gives 20.99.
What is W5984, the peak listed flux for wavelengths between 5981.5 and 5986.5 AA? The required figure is 24.97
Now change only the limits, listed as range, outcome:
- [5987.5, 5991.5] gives 22.82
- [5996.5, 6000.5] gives 23.04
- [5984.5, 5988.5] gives 23.52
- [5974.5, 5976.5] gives 22.58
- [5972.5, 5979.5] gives 27.17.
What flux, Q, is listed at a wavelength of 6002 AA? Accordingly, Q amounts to 19.07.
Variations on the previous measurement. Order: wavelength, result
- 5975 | 22.58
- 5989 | 22.82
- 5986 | 21.59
